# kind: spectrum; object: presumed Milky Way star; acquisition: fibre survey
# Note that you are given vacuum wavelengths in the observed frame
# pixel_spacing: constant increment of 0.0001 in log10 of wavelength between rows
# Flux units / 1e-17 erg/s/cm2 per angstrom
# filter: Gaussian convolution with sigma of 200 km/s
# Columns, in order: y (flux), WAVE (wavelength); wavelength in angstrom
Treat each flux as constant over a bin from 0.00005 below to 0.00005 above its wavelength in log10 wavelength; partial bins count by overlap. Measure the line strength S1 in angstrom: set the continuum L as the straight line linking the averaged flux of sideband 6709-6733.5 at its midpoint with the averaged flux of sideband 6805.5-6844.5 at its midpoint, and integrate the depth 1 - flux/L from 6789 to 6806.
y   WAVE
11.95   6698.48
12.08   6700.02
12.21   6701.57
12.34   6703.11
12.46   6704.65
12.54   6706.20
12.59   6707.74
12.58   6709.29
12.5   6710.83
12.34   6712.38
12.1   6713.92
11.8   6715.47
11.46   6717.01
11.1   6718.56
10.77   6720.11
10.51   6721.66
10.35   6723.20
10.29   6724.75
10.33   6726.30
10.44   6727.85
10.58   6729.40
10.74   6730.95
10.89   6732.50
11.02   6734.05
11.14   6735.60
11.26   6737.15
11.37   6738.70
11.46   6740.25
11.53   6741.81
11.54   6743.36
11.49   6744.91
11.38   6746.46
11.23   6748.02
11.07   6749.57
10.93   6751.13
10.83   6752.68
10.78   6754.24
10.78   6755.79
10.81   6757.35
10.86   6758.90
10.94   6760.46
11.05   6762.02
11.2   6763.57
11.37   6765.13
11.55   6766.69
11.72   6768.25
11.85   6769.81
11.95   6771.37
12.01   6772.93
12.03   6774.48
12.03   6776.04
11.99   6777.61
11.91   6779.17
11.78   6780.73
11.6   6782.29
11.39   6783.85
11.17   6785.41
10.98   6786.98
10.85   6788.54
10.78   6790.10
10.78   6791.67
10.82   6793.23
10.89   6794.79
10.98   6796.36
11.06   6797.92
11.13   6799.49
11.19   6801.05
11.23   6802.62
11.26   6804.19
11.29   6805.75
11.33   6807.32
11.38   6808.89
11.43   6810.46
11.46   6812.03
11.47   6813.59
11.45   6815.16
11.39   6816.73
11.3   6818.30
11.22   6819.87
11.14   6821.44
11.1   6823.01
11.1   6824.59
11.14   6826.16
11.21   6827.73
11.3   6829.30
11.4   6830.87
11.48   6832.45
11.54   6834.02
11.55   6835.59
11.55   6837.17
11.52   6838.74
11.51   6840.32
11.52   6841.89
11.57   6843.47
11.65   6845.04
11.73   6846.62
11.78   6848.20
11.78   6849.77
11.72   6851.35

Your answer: 0.4 angstrom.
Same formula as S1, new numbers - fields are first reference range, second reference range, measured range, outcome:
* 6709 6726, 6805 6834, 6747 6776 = 0.14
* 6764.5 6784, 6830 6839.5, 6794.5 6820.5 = 0.82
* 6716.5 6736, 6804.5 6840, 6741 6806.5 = -1.51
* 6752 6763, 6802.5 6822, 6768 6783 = -1.18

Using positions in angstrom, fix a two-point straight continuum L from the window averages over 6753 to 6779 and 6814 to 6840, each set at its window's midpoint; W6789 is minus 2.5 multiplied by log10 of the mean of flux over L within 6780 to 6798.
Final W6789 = 0.03 mag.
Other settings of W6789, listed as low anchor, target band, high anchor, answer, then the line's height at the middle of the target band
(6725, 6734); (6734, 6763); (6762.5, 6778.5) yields 0.00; 11.1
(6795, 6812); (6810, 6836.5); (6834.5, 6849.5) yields 0.01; 11.4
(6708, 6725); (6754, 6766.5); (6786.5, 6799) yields 0.01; 11.2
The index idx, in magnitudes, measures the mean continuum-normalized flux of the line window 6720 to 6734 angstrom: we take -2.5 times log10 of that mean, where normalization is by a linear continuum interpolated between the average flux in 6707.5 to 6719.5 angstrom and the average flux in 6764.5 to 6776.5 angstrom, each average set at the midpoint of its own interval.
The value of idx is 0.14 mag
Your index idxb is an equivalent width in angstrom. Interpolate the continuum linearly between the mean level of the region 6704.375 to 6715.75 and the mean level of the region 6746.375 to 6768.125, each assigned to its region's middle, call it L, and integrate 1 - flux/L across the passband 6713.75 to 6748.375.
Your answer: 2.1 angstrom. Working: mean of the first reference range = 12.4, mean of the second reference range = 11.1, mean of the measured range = 11.1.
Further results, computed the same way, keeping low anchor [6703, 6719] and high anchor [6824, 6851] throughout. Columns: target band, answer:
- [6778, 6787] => 0.2 angstrom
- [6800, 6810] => 0.3 angstrom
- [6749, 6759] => 0.9 angstrom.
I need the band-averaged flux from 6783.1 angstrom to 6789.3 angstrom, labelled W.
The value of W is 11.1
